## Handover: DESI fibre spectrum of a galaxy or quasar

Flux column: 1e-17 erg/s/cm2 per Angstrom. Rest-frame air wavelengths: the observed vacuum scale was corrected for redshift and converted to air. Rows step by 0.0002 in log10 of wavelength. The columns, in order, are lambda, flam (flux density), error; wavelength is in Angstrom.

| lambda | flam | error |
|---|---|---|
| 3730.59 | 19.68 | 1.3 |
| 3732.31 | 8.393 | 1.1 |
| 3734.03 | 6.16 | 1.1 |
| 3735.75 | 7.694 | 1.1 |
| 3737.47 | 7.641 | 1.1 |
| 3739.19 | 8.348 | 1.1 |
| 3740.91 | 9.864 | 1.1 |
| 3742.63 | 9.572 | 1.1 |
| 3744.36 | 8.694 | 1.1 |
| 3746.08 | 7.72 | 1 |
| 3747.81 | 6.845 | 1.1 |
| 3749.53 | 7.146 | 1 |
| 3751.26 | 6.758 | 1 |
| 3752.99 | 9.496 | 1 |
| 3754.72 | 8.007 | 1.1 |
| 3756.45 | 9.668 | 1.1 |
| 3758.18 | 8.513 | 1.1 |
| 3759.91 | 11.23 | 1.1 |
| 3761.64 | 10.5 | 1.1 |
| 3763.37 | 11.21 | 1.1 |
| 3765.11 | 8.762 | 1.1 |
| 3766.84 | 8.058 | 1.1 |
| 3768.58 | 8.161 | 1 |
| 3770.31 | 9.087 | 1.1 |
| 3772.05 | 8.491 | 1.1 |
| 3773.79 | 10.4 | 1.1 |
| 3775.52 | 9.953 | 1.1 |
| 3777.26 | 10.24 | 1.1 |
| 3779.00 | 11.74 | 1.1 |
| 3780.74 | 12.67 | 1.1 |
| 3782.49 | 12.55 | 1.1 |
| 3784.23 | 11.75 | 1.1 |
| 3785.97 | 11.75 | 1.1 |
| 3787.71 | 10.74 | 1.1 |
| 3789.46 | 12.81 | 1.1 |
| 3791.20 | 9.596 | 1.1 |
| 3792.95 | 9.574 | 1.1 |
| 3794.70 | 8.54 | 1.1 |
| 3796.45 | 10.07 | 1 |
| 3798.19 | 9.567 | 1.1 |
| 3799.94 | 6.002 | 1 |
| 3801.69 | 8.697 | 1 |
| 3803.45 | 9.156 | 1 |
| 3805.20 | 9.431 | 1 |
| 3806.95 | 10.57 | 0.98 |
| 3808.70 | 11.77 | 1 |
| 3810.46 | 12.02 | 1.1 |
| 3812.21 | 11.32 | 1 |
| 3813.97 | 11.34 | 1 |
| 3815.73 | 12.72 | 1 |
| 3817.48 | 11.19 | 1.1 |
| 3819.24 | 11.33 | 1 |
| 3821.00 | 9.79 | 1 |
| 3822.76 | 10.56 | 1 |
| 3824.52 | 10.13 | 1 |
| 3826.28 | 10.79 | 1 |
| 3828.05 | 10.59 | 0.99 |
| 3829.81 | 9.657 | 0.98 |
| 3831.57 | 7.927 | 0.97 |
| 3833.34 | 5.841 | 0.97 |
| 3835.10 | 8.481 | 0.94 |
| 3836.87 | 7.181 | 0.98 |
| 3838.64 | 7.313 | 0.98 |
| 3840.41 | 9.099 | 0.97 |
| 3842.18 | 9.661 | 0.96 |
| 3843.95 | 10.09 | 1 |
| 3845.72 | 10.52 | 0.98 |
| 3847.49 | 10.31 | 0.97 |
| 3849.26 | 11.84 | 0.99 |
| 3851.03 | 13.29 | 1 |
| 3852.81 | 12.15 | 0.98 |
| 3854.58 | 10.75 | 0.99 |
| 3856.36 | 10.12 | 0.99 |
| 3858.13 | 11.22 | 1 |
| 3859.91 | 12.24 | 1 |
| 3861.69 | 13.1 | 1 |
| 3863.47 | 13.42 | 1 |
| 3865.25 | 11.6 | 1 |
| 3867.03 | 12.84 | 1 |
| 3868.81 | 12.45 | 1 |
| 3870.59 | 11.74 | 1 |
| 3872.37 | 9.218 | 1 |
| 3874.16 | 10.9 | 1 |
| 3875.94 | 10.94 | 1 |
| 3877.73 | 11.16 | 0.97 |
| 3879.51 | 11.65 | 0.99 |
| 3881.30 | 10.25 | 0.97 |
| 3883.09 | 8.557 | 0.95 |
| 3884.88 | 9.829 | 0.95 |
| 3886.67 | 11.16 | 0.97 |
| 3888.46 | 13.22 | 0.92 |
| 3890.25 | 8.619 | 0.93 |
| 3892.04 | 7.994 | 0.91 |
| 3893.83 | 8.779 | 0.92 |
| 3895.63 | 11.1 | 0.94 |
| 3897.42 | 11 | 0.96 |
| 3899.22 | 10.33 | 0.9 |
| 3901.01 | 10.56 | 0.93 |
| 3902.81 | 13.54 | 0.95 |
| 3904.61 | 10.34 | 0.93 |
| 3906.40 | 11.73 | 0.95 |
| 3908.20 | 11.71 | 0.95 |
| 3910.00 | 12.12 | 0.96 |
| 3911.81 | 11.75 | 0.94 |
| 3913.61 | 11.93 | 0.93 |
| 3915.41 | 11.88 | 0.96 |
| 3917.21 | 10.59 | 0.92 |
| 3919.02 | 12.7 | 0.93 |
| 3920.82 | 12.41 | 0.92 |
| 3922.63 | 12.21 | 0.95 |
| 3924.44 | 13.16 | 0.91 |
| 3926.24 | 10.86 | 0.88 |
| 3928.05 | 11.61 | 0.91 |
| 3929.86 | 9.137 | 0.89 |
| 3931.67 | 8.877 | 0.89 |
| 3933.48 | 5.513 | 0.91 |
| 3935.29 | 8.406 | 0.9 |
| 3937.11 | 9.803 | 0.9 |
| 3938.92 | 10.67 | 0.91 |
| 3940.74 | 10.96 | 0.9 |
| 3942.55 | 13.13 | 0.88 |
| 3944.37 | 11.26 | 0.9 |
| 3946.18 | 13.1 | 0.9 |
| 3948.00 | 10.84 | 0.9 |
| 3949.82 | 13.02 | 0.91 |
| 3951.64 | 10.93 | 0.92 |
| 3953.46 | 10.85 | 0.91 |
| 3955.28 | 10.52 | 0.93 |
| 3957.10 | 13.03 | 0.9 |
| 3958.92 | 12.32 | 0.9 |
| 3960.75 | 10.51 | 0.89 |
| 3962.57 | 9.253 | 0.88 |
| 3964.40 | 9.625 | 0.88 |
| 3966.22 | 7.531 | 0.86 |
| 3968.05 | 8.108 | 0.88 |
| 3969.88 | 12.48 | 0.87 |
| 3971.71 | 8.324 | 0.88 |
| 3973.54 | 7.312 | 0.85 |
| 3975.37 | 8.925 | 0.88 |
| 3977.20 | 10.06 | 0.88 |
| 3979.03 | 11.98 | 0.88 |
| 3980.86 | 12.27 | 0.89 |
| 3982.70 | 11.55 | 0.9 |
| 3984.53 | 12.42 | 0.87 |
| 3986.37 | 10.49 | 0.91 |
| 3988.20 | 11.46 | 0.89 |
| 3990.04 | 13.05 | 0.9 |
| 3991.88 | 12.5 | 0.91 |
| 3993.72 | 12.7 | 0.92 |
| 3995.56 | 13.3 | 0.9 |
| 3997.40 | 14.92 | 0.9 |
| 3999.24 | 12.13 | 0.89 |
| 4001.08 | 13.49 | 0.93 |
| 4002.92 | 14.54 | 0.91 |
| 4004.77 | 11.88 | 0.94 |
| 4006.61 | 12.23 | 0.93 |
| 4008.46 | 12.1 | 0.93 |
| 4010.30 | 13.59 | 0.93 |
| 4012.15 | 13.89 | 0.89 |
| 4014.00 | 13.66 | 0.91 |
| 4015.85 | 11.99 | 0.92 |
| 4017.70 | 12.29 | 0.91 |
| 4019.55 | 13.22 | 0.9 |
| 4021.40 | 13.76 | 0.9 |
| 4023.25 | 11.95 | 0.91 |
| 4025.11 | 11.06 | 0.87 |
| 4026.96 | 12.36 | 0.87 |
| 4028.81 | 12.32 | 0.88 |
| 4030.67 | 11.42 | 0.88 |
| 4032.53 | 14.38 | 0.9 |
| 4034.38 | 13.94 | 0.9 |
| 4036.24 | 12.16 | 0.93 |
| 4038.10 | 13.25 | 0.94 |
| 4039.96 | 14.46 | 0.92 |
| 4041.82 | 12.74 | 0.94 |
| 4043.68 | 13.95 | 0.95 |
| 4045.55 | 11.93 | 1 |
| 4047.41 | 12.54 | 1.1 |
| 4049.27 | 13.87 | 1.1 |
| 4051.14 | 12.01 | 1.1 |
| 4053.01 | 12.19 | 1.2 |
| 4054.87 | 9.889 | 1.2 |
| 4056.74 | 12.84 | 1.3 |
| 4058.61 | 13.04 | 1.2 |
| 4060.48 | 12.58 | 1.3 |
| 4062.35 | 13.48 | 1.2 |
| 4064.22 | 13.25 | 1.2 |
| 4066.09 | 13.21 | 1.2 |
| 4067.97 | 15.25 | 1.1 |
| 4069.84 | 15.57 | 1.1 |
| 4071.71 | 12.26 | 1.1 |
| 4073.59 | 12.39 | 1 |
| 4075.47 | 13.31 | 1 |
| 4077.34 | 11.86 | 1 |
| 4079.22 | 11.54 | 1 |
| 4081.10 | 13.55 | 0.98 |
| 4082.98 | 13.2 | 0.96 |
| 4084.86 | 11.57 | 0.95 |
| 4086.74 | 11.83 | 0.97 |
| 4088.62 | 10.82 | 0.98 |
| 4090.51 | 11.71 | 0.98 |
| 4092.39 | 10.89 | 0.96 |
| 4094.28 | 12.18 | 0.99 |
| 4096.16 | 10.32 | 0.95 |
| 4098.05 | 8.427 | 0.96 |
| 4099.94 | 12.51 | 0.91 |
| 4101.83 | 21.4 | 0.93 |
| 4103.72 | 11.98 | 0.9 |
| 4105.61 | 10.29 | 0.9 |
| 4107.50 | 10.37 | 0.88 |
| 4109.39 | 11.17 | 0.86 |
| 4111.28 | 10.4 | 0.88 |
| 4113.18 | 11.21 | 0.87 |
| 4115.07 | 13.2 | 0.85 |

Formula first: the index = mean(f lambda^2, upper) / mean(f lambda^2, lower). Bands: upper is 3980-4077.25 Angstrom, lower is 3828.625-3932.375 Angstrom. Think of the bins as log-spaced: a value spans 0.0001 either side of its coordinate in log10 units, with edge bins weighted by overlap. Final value 1.3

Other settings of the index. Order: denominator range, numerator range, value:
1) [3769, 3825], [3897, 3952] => 1.14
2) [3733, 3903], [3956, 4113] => 1.35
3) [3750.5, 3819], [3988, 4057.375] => 1.43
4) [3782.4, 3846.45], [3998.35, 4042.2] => 1.44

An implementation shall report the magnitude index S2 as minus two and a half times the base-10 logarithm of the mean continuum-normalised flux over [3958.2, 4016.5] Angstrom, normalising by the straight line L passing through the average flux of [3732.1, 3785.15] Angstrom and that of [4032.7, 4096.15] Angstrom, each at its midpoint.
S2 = 0.02 mag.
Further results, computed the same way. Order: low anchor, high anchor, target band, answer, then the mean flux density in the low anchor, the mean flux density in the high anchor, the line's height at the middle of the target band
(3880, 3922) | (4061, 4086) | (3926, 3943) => 0.17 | 11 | 13.1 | 11.4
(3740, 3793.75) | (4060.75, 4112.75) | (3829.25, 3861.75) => 0.05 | 9.73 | 12.4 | 10.4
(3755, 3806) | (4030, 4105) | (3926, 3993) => 0.10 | 9.94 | 12.7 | 11.7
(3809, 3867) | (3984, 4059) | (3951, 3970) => 0.16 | 10.6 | 12.7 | 12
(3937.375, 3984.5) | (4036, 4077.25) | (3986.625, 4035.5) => -0.08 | 10.8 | 13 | 11.9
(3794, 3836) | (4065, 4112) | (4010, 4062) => -0.08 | 9.9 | 12.3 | 11.9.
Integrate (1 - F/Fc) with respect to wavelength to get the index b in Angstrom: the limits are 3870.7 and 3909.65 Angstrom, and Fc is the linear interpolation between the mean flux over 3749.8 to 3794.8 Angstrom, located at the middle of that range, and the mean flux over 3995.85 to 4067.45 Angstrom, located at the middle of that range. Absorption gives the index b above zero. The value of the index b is 2.3 Angstrom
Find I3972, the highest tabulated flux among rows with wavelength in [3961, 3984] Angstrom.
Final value 12.48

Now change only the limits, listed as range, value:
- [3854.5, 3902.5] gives 13.42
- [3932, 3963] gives 13.13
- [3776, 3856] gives 13.29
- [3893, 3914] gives 13.54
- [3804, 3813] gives 12.02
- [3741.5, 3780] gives 11.74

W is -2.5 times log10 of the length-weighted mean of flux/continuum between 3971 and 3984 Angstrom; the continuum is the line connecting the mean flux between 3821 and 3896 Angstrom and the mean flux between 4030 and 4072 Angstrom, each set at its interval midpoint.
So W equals 0.19 mag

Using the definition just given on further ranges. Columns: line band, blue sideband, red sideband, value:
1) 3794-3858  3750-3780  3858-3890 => 0.051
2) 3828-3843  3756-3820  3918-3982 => 0.246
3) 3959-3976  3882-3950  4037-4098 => 0.228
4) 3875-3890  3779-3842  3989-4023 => 0.042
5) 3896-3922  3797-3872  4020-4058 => -0.033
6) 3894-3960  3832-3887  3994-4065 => 0.028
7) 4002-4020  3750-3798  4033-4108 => -0.072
